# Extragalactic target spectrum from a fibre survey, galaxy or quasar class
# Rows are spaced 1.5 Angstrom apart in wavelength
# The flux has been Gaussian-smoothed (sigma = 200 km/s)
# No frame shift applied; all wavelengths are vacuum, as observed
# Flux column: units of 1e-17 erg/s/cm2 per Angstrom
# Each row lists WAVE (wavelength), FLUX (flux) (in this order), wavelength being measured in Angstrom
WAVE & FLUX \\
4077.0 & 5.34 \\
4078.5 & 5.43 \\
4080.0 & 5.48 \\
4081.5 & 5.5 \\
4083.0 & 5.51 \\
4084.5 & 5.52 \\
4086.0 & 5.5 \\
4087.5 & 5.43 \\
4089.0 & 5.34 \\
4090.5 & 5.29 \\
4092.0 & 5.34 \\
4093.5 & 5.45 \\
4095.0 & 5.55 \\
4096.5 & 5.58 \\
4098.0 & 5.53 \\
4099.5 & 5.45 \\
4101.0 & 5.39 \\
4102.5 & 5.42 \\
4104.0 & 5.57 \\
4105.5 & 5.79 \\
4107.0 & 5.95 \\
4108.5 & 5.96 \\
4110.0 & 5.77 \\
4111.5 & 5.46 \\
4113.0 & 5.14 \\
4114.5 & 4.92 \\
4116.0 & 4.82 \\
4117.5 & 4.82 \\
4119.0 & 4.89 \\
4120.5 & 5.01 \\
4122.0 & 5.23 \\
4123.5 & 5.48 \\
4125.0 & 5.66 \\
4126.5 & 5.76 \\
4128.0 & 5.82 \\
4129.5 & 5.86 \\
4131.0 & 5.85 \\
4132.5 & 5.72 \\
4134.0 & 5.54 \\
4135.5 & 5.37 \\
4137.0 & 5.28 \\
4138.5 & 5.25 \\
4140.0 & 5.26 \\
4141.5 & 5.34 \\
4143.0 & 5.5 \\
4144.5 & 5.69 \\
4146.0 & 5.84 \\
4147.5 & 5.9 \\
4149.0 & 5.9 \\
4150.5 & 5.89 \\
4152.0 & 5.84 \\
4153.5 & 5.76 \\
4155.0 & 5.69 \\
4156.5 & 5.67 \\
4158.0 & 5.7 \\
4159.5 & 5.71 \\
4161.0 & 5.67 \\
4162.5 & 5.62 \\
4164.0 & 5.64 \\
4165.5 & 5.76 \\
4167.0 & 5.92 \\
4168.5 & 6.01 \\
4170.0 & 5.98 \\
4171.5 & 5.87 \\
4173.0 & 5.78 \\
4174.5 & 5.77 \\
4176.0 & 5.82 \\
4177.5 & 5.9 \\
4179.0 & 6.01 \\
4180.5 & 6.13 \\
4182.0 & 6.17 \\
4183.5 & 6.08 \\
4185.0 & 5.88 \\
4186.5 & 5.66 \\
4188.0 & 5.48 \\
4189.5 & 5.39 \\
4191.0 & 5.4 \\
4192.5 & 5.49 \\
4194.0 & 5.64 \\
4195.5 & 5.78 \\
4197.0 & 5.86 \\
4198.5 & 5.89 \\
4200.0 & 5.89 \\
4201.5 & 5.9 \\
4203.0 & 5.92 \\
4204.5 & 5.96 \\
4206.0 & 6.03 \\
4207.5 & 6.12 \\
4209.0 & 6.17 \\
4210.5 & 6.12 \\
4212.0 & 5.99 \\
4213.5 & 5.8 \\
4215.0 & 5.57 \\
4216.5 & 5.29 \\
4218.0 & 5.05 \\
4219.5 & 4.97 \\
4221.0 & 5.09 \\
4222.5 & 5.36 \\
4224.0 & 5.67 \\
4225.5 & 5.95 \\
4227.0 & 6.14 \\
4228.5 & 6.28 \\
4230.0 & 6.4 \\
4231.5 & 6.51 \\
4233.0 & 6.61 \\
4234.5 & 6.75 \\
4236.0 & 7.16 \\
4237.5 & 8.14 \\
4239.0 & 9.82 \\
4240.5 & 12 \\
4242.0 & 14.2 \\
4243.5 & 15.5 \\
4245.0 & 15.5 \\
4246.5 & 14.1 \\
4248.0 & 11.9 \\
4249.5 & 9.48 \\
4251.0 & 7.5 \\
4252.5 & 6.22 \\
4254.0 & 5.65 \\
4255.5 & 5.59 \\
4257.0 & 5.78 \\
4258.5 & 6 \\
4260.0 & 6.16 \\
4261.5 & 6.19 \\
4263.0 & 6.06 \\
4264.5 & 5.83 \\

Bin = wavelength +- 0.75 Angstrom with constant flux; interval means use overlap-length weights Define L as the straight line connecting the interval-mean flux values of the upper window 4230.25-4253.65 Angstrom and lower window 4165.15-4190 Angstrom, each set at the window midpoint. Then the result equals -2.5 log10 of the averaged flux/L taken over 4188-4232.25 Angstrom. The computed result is 0.33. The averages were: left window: 5.87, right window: 9.94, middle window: 5.78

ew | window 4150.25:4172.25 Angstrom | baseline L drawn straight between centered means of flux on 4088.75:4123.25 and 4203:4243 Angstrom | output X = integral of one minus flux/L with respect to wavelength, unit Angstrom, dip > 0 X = 0.94 Angstrom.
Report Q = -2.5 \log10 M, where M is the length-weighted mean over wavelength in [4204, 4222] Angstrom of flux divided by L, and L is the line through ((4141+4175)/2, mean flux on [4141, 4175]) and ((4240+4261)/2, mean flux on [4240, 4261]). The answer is 0.38 mag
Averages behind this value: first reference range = 5.76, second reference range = 9.62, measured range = 5.67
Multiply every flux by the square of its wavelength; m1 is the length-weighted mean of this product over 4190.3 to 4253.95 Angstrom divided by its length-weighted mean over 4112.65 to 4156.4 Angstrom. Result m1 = 1.39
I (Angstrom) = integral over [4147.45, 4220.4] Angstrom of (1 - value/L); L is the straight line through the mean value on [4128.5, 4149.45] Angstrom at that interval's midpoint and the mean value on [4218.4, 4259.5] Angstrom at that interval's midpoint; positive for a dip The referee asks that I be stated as 9.8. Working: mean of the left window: 5.59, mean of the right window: 8.12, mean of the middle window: 5.78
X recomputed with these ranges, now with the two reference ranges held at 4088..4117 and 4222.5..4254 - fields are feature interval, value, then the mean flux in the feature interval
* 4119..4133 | 1.2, 5.56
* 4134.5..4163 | 4.3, 5.62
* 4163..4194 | 6.6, 5.8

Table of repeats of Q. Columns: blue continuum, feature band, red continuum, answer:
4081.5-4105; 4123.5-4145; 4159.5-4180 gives 0.02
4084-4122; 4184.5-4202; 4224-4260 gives 0.29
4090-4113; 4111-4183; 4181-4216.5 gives 0.01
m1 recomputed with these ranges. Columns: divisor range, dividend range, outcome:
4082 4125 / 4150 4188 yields 1.11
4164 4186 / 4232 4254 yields 1.77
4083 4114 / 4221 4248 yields 1.73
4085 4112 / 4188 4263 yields 1.36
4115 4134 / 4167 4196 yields 1.10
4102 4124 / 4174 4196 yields 1.12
